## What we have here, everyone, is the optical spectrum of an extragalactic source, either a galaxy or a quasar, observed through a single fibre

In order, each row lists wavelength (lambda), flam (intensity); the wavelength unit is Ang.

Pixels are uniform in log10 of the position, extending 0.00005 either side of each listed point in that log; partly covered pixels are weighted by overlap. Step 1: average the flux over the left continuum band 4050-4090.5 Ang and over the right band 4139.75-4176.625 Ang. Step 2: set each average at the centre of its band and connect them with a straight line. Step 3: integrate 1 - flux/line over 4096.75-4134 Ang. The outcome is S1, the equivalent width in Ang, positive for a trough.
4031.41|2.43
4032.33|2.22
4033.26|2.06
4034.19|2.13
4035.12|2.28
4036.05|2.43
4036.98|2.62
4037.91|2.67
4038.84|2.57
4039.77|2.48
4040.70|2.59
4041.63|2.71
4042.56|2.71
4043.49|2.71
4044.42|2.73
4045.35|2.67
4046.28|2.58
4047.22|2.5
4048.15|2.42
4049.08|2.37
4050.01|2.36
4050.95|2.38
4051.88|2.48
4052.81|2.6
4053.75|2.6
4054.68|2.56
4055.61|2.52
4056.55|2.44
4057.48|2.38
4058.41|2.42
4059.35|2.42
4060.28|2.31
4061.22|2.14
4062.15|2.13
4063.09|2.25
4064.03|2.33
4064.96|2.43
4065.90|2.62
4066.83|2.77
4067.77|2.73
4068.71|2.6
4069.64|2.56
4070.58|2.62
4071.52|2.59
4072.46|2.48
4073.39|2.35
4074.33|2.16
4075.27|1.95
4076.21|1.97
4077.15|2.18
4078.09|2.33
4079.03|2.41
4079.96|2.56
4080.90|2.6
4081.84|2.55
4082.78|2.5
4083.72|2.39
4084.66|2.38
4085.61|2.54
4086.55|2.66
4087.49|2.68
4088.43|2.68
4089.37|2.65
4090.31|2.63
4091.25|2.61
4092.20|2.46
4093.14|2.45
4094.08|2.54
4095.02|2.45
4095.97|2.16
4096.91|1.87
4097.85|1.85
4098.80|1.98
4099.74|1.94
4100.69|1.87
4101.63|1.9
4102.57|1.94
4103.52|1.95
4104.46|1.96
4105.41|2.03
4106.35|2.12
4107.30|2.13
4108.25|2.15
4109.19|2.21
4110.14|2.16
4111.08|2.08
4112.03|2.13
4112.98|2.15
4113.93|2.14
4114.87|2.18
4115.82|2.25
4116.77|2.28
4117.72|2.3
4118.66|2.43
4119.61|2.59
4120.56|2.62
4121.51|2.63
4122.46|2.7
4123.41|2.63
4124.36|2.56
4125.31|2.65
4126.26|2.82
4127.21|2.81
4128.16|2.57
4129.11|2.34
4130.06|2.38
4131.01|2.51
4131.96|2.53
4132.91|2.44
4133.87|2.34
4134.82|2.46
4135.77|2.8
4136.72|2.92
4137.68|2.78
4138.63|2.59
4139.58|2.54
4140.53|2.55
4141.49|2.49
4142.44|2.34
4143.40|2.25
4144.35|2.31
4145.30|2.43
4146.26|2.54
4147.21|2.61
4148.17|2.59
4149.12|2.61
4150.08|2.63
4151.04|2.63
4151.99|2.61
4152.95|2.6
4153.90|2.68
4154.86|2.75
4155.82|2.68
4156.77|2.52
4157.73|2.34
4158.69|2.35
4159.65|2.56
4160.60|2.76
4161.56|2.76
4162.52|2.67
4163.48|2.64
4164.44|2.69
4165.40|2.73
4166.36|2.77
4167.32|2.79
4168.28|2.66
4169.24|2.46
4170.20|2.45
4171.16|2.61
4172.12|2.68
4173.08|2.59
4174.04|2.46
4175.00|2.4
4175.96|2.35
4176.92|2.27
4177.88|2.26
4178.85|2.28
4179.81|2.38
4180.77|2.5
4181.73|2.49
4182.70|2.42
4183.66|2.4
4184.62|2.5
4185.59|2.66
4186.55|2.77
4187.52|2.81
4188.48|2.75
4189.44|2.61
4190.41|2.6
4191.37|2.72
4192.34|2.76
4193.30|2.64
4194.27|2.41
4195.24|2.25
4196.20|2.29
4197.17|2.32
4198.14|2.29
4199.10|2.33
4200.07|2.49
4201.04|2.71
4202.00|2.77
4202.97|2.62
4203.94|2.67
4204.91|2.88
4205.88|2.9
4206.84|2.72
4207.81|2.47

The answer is 3.41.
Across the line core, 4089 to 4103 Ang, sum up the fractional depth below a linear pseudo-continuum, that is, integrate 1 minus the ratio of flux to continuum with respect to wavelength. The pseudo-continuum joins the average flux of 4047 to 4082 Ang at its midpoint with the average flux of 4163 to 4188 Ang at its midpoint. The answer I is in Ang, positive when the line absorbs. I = 1.4 Ang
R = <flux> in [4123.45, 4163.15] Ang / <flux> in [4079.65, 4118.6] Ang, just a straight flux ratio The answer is 1.1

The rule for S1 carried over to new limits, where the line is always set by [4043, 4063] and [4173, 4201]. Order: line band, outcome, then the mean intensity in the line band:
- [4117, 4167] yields -2.03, 2.58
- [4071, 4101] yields 1.28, 2.36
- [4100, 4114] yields 2.34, 2.06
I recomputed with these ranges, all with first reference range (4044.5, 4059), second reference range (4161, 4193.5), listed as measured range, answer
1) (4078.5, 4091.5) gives -0.2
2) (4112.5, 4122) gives 0.7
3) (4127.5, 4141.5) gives 0.0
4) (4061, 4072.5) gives 0.1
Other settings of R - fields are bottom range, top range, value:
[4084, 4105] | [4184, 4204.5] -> 1.13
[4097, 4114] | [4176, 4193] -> 1.25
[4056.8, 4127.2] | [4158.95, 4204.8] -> 1.09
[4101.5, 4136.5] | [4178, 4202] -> 1.07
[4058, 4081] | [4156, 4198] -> 1.06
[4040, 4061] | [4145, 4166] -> 1.04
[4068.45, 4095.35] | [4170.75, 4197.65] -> 1.02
